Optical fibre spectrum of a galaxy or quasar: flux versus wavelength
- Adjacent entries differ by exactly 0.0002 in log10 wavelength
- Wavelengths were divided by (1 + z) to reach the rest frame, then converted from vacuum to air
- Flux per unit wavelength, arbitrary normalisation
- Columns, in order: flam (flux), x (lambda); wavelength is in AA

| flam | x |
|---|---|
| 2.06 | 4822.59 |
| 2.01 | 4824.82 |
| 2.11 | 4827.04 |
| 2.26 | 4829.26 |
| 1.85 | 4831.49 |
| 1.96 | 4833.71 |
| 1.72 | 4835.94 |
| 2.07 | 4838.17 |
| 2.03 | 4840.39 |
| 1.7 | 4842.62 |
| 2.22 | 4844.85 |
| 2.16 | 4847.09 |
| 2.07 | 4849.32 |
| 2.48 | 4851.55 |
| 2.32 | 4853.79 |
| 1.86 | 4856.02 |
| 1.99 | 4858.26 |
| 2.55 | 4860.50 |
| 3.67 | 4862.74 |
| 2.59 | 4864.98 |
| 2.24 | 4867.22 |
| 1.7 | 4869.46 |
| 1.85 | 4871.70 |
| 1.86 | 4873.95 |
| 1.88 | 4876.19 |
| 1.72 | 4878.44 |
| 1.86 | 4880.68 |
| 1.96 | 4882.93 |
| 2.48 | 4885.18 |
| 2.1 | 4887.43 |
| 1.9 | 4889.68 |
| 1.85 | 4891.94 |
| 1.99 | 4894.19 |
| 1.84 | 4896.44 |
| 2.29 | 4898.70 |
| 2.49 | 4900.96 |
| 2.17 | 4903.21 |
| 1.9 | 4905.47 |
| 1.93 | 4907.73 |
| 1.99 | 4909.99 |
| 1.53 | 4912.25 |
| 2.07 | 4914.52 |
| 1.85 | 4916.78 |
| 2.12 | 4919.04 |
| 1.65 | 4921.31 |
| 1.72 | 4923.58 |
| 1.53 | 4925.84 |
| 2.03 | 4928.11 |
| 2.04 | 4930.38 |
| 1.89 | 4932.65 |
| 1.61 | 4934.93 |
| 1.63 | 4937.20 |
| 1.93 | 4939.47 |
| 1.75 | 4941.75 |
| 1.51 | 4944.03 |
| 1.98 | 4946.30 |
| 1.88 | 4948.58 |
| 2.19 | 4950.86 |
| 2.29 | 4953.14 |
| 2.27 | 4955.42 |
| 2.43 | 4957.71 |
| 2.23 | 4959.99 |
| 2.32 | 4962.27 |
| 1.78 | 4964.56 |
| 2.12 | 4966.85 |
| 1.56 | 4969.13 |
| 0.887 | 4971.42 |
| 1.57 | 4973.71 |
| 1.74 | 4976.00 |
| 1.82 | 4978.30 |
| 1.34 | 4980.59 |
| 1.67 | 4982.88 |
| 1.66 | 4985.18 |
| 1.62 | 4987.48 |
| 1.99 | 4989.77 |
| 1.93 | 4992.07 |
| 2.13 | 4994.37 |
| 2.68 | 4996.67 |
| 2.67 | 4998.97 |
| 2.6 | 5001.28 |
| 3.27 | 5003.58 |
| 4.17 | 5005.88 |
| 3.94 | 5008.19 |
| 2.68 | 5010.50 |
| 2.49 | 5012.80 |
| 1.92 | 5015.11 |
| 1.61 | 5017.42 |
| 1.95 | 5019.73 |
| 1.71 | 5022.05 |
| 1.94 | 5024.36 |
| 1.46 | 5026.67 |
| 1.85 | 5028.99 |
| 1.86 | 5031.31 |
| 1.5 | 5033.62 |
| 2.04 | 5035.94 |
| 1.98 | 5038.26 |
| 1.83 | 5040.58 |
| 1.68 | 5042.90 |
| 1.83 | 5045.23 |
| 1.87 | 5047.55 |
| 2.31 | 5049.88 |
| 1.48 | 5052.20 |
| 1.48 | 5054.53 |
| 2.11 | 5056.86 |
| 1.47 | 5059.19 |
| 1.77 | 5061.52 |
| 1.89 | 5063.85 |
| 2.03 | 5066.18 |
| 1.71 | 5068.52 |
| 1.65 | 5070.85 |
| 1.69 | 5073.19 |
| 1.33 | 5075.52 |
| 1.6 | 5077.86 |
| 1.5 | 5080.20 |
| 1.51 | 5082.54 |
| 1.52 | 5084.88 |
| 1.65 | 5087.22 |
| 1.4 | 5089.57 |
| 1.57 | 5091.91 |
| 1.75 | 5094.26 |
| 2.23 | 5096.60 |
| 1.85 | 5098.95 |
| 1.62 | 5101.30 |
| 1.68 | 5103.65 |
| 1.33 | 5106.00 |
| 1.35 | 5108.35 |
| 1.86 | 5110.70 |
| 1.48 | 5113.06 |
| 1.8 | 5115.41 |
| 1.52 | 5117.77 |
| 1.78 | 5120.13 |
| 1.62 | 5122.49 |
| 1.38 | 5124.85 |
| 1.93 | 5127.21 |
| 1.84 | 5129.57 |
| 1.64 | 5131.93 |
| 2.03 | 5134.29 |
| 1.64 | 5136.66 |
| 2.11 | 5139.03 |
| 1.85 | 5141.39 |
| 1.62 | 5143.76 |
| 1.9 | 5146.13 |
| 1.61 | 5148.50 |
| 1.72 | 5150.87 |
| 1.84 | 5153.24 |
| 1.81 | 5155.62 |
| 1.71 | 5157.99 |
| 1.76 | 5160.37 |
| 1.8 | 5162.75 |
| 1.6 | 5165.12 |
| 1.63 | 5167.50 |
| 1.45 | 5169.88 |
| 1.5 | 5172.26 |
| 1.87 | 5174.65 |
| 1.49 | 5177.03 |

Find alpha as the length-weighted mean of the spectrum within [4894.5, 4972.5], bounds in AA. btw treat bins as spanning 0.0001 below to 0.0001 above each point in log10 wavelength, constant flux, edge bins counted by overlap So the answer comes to 1.93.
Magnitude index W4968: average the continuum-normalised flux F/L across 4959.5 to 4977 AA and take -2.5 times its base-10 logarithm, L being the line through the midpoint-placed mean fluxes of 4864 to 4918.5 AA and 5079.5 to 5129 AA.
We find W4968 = 0.067 mag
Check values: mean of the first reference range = 2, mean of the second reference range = 1.64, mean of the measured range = 1.76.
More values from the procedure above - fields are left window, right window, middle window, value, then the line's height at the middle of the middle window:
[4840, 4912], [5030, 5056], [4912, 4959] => 0.05 mag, 2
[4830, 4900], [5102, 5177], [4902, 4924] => 0.07 mag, 2.02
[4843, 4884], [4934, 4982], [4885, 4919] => 0.01 mag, 2.03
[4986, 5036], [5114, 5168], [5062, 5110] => 0.19 mag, 1.97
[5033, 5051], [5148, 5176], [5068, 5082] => 0.17 mag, 1.84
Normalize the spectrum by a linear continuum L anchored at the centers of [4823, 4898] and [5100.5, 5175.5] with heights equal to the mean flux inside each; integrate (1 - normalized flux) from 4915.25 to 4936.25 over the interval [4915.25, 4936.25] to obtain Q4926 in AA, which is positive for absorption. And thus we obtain 1.7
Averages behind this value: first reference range 2.09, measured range 1.83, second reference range 1.7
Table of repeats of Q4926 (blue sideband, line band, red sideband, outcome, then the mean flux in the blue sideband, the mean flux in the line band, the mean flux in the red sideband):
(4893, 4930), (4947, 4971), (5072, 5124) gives -2.63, 1.95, 2.07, 1.62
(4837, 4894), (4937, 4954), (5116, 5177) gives 0.88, 2.12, 1.9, 1.72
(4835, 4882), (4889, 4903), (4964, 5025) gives 0.35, 2.12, 2.07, 2.13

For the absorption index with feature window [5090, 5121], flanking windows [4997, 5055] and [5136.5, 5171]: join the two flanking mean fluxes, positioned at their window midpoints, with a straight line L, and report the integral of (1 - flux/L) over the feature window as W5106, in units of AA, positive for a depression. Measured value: 3.8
